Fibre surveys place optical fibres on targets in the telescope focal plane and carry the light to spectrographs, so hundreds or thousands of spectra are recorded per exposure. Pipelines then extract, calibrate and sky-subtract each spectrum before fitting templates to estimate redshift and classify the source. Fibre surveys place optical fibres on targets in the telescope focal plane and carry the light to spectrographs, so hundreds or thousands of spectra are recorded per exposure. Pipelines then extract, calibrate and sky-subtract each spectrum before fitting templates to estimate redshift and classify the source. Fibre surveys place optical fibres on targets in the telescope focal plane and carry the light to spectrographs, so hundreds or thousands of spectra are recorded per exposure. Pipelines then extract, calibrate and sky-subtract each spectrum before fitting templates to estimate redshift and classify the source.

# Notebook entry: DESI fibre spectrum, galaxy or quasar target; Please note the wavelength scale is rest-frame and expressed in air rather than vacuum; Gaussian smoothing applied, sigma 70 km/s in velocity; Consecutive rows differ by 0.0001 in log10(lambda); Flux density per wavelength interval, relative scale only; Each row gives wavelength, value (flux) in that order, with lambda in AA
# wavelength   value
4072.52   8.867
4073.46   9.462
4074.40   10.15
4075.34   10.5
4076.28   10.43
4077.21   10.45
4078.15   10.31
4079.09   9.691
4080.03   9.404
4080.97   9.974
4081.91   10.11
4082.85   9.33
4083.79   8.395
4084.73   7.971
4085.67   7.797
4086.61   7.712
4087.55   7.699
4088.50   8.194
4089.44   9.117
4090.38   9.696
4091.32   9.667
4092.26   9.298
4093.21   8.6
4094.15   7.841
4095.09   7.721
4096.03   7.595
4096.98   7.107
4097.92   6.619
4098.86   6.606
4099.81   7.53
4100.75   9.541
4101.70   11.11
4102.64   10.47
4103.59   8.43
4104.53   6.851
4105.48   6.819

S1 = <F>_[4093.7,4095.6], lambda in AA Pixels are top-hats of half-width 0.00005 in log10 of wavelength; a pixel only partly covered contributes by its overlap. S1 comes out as 7.8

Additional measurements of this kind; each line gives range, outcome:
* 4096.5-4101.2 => 7.47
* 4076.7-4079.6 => 10.2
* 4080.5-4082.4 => 10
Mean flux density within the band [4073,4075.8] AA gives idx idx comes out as 10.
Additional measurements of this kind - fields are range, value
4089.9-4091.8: 9.71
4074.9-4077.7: 10.5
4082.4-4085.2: 8.56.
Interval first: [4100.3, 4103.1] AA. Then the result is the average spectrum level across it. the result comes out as 10.4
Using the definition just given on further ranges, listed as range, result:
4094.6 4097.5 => 7.47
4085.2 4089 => 7.85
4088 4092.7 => 9.18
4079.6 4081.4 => 9.69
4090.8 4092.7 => 9.51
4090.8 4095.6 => 8.64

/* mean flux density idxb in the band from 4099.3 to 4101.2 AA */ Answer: 8.48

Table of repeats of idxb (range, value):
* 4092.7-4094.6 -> 8.22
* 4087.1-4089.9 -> 8.32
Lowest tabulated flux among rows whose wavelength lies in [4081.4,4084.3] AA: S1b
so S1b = 8.395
